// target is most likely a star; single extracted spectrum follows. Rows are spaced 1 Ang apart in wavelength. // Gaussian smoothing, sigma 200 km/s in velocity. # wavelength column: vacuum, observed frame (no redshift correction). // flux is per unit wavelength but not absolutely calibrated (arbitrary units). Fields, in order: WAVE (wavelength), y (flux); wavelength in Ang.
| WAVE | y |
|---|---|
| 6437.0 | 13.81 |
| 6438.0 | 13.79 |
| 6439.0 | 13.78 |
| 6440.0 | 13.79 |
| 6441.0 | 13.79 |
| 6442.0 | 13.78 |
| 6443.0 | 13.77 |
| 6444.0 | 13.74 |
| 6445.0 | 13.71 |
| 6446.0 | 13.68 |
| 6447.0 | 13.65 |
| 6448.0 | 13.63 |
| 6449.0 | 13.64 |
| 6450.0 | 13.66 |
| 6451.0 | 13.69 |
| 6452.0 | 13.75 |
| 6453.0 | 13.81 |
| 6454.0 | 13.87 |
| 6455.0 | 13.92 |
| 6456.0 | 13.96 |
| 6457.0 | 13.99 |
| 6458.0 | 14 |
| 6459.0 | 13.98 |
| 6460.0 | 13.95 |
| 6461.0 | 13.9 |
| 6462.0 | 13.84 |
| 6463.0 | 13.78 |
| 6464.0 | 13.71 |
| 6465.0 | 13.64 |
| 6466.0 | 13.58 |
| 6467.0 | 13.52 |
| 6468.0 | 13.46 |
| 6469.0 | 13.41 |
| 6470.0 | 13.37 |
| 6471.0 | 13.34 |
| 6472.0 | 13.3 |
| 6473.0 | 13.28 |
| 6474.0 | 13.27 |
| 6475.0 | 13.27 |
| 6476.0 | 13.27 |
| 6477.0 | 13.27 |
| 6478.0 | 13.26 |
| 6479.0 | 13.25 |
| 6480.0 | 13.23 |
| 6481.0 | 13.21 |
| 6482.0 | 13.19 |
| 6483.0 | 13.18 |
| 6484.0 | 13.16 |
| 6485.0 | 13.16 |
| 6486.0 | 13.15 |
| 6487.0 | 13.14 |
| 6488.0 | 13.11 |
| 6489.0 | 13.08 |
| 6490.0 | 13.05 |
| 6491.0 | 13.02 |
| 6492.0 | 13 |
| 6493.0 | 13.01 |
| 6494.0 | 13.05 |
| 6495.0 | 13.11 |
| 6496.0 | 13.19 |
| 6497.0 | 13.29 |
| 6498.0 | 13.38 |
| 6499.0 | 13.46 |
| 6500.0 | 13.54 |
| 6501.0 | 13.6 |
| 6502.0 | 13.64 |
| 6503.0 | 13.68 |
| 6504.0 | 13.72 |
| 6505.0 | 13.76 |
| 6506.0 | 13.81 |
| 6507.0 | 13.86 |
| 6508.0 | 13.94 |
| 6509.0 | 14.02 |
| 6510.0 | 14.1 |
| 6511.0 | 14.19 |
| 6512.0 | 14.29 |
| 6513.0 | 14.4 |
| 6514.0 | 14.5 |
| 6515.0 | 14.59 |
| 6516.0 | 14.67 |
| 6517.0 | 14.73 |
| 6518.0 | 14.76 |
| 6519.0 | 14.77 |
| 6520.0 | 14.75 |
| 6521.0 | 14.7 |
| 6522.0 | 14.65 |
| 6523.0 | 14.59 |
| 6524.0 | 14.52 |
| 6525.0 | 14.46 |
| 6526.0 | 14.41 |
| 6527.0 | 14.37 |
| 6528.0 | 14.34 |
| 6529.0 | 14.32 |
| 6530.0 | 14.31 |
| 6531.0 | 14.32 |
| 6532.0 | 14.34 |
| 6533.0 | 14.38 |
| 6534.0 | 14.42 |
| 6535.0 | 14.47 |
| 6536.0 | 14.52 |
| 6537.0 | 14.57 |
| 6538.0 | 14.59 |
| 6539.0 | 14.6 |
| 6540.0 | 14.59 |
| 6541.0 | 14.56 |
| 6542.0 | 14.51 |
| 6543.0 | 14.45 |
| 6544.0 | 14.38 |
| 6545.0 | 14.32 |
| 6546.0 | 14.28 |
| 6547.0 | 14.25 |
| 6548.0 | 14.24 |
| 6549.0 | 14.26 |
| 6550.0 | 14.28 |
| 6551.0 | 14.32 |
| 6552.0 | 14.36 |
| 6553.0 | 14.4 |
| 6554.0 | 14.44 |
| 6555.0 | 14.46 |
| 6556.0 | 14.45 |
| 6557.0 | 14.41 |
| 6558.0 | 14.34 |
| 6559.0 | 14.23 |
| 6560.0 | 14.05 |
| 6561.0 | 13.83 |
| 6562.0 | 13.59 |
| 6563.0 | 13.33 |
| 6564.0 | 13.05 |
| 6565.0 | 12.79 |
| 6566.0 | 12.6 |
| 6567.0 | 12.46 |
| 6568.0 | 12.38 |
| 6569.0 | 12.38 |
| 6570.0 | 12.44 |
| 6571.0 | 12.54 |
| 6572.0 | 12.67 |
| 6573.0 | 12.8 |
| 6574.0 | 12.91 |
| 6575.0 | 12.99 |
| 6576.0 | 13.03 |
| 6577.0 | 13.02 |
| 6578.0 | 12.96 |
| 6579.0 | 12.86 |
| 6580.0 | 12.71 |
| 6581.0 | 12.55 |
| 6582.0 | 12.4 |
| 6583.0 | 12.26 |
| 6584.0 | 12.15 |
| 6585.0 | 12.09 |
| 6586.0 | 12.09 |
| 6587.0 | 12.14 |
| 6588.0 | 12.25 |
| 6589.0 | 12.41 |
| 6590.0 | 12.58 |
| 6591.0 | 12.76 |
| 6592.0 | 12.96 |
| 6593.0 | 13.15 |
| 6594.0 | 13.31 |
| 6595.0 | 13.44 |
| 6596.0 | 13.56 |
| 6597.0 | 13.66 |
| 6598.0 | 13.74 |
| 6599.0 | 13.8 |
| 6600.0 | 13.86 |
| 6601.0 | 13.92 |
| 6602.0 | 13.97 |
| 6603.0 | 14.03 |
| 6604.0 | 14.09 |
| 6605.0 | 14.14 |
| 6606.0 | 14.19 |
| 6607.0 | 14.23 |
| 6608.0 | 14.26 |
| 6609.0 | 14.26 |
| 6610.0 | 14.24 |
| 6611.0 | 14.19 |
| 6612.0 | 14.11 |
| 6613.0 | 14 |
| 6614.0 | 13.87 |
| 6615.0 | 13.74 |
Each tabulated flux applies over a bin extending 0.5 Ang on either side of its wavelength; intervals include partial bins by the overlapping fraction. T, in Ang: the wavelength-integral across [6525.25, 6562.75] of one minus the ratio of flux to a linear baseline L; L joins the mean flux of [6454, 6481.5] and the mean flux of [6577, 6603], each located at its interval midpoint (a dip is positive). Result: -3.28 Ang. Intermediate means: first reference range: 13.6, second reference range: 13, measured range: 14.3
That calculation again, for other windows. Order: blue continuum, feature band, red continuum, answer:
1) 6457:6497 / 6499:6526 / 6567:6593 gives -2.4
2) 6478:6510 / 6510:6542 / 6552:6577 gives -2.7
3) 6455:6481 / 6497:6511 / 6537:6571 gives 0.0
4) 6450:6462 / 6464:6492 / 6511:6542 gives 1.6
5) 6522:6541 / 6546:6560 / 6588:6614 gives -0.1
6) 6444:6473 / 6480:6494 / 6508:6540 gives 0.9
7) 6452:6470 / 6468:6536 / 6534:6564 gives 1.1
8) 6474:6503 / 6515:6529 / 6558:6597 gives -1.6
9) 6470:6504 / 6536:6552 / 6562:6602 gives -1.7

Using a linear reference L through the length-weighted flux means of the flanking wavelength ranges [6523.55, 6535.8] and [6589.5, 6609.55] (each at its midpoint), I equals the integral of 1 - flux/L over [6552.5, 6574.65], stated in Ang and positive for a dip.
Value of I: 1.1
